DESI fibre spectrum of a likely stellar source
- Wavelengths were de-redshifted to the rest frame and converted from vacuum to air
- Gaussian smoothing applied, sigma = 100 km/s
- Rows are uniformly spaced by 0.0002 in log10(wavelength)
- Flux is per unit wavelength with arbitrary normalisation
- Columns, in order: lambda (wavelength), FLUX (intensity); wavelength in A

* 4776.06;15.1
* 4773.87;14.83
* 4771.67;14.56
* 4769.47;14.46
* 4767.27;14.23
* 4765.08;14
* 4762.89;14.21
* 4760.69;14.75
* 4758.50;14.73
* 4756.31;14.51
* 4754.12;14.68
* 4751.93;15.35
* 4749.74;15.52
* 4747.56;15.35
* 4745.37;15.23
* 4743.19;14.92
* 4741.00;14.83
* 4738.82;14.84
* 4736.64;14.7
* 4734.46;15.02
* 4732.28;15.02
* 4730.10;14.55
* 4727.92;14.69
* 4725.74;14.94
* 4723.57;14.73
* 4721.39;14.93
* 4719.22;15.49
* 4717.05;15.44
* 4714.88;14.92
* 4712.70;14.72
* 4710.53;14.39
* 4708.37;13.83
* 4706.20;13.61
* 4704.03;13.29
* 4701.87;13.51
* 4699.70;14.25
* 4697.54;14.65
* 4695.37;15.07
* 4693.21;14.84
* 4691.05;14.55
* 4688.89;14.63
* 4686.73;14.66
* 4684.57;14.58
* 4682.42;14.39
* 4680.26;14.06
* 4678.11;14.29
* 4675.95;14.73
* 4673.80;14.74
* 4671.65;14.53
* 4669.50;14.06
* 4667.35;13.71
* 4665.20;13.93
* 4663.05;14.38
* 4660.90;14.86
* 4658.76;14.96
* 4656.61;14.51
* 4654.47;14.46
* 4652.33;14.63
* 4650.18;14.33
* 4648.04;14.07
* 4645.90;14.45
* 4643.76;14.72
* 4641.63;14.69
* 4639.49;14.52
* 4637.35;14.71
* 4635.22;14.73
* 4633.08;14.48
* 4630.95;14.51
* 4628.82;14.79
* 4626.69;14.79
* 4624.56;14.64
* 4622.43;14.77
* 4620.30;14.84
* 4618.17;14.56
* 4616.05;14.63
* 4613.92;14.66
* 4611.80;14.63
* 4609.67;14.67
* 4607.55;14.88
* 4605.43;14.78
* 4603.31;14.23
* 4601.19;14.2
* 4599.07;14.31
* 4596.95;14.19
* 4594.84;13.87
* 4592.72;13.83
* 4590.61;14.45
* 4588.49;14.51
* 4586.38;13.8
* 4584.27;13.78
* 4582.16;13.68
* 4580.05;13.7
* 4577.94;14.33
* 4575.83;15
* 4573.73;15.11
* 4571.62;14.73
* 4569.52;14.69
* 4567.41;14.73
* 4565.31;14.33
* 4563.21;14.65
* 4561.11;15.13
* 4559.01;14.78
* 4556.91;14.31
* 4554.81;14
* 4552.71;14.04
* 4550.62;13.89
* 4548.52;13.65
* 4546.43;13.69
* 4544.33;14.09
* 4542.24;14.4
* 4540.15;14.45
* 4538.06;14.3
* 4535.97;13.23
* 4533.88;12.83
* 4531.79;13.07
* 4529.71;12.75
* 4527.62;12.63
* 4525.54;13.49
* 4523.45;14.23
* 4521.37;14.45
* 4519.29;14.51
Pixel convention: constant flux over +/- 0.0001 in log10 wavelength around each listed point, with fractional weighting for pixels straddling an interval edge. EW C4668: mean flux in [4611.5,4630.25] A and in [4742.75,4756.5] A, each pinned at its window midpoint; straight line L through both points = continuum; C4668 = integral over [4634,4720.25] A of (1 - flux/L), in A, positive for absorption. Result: 2.4 A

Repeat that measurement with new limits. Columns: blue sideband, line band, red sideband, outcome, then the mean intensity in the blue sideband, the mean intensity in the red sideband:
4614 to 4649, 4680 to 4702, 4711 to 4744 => 0.4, 14.6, 14.9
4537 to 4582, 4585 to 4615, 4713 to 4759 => 0.3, 14.4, 15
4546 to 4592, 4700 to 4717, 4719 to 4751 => 0.8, 14.3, 15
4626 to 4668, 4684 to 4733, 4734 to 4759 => 0.8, 14.5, 15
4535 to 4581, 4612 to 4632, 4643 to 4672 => -0.4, 14.3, 14.4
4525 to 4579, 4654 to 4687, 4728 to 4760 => 0.4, 14.1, 14.9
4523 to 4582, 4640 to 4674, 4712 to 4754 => 0.4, 14.1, 15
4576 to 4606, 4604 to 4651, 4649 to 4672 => -1.2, 14.1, 14.4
